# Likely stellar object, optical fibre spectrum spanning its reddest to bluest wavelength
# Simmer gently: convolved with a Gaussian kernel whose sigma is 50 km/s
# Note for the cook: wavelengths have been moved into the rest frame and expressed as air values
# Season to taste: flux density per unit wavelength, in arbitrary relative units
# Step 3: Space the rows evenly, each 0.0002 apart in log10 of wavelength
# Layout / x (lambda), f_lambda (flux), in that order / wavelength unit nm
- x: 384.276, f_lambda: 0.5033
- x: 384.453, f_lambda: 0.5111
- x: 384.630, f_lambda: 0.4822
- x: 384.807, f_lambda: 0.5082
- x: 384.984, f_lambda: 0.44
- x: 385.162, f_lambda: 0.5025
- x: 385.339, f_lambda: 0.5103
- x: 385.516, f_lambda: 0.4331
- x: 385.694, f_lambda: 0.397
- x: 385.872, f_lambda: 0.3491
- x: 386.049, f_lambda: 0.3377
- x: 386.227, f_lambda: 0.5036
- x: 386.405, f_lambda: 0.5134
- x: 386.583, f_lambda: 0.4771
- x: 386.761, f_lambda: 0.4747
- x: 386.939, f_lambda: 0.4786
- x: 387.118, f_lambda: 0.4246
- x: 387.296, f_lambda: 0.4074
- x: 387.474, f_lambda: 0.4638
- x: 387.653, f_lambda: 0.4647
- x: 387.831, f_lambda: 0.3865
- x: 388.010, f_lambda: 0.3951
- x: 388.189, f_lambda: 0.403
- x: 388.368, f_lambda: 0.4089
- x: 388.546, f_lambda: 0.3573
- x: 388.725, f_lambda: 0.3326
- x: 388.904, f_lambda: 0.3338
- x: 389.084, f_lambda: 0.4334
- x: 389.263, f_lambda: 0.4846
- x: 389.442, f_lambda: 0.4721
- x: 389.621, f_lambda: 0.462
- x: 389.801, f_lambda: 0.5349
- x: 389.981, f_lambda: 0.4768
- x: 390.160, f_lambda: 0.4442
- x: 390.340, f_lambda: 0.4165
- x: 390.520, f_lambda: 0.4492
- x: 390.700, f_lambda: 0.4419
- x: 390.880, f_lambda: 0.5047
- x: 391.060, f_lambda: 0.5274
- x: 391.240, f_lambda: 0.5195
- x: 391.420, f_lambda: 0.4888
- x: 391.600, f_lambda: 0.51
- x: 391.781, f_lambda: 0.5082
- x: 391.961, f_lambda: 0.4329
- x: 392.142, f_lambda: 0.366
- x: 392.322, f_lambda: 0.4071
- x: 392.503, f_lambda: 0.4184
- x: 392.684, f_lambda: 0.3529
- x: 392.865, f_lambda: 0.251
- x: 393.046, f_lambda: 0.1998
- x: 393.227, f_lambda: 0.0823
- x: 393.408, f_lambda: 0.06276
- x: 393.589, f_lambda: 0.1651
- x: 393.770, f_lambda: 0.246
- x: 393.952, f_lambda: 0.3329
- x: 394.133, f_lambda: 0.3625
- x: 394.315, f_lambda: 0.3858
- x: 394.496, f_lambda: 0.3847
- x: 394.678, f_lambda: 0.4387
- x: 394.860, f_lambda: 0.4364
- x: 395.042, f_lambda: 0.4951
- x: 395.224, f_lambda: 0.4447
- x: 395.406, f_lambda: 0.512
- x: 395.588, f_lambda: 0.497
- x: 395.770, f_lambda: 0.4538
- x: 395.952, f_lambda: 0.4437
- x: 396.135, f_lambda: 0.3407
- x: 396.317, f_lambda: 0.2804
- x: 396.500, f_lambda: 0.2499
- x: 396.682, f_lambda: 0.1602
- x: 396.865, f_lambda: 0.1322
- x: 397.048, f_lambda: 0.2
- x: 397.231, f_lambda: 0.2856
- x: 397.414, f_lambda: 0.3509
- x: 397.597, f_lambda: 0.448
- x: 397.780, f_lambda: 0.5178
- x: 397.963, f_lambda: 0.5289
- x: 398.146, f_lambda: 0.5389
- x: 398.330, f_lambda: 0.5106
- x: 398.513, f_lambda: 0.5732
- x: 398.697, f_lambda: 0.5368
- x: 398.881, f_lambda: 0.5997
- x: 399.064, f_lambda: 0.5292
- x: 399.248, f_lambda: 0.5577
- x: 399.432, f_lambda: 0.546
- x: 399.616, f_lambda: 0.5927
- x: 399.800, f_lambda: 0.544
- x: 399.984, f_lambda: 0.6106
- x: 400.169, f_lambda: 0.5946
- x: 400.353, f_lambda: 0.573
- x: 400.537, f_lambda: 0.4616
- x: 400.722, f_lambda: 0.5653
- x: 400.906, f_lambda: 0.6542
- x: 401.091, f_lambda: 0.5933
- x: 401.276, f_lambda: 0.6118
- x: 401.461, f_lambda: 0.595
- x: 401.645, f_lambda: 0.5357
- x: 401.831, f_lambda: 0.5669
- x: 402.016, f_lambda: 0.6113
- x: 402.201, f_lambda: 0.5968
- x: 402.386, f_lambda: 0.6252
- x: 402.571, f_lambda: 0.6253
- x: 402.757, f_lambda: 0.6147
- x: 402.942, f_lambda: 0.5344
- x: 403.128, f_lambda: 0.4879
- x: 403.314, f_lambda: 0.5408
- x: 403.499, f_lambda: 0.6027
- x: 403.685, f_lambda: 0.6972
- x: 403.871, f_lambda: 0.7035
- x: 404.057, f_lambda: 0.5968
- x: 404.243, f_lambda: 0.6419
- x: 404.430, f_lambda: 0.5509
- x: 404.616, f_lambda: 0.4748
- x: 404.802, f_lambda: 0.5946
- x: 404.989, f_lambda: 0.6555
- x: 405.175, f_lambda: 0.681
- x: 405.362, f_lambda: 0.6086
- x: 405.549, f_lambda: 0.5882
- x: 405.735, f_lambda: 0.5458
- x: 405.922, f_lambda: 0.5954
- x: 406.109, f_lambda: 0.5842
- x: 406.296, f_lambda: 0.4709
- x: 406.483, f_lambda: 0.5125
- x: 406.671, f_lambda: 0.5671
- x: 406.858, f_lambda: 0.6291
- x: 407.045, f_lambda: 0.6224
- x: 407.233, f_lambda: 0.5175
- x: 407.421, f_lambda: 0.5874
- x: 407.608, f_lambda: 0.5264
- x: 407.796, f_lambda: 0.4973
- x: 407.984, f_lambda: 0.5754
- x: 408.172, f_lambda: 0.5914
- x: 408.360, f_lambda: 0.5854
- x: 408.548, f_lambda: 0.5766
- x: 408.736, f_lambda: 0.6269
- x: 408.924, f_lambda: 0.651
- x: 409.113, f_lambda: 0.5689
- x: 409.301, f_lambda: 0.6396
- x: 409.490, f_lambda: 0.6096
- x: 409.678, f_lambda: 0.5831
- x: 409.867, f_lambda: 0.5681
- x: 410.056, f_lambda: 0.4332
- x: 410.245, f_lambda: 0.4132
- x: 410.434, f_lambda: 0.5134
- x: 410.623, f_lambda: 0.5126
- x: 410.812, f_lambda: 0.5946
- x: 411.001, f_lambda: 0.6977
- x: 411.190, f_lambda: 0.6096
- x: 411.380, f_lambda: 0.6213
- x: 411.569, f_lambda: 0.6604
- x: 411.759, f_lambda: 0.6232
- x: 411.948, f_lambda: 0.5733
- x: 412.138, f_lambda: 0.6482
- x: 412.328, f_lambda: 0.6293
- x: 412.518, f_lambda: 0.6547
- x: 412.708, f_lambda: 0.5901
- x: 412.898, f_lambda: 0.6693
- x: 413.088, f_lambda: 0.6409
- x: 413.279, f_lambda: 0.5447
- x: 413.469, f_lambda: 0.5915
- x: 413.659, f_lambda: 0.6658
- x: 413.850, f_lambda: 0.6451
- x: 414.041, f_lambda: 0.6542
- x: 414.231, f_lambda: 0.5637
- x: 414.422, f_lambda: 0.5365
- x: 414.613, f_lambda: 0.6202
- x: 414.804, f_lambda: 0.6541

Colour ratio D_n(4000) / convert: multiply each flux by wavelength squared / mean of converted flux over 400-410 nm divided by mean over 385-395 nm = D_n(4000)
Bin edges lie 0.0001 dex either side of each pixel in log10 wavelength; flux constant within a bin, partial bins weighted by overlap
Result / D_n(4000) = 1.55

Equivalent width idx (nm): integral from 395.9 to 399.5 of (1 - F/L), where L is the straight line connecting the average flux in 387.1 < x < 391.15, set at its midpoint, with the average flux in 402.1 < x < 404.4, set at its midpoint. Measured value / 0.84 nm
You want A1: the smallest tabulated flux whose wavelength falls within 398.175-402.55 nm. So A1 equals 0.4616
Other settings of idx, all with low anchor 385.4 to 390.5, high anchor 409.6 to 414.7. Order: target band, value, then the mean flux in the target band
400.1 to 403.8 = -0.42 nm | 0.585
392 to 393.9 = 0.83 nm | 0.261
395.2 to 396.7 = 0.31 nm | 0.383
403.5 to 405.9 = -0.29 nm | 0.611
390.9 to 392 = -0.11 nm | 0.501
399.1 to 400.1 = -0.11 nm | 0.568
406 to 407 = 0.00 nm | 0.557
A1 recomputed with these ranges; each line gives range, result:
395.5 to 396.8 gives 0.1602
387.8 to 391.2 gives 0.3326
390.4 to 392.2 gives 0.366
